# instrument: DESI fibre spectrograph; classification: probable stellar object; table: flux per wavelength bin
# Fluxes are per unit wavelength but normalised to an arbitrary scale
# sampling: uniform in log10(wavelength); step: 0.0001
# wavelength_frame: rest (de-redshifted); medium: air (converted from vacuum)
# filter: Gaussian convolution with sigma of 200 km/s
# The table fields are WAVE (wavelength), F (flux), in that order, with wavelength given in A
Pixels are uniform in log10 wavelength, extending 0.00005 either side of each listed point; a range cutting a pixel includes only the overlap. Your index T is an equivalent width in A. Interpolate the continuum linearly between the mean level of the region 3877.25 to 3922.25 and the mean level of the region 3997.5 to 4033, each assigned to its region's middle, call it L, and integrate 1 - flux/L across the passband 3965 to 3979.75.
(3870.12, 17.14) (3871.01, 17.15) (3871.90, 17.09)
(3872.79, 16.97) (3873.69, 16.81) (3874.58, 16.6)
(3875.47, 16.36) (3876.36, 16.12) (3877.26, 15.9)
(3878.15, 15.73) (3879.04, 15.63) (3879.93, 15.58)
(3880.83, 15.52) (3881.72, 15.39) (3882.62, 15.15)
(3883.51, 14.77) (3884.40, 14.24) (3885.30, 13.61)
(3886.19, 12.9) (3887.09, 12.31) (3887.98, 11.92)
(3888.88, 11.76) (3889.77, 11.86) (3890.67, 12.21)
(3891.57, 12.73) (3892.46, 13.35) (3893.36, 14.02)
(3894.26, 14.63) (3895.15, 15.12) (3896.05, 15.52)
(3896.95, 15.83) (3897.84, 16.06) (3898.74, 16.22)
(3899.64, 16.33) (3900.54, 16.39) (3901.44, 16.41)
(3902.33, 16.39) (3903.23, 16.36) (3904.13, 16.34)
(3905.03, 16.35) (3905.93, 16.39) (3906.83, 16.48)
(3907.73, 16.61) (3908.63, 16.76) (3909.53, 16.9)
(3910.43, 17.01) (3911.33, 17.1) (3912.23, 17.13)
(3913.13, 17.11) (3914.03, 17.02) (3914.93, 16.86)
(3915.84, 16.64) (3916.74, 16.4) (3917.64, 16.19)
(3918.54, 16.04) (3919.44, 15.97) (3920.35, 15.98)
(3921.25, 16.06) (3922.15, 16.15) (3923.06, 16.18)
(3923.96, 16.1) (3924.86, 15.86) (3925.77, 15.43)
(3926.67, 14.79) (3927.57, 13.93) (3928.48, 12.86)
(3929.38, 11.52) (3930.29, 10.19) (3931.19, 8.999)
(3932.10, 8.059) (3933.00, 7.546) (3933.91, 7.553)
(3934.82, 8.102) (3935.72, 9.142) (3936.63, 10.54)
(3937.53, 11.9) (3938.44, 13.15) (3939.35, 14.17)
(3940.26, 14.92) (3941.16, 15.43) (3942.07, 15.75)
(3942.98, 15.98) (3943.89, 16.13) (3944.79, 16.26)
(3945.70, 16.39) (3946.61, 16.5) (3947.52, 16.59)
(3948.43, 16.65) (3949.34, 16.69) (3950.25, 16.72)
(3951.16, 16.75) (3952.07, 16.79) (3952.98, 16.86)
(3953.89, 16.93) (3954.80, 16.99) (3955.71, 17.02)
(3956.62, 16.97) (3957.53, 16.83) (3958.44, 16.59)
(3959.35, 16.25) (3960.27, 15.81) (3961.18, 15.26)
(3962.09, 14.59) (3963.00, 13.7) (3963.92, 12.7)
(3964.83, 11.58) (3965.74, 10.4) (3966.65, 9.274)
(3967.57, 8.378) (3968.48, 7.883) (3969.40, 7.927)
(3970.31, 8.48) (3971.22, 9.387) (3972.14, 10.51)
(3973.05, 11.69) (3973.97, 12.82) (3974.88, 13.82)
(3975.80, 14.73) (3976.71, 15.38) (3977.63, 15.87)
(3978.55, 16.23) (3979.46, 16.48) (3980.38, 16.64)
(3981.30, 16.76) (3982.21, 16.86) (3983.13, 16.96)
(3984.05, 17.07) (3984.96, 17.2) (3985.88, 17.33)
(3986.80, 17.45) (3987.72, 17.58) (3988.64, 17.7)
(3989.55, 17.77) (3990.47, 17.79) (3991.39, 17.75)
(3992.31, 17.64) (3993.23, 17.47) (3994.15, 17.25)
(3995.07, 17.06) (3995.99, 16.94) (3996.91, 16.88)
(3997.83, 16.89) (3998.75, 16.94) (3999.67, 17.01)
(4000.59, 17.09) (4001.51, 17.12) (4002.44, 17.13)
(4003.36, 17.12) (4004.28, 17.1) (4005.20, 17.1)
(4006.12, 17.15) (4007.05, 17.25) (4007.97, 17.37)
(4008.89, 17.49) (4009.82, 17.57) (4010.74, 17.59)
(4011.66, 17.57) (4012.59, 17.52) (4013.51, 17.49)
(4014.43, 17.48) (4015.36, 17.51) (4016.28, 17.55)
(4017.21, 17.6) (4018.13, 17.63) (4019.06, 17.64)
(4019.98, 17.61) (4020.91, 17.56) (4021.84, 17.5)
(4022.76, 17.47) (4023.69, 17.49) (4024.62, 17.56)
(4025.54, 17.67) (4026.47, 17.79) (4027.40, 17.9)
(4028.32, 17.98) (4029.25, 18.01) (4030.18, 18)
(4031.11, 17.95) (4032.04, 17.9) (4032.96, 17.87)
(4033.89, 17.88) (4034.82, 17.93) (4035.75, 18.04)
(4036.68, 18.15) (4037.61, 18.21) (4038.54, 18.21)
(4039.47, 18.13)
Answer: 4.38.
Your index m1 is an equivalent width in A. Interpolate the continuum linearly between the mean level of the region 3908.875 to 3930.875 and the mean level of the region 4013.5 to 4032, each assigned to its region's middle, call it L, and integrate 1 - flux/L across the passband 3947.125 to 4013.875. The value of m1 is 4.5 A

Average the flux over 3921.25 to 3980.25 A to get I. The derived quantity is 13.7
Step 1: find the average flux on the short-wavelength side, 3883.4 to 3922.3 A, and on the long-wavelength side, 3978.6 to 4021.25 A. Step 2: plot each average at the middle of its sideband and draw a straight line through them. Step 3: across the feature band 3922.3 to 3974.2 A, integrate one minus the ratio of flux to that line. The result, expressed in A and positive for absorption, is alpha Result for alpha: 8.9 A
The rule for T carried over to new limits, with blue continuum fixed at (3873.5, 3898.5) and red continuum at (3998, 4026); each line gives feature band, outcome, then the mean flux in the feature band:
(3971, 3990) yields 1.23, 15.6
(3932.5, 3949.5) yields 2.40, 13.6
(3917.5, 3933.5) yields 1.78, 13.7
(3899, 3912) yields -1.36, 16.6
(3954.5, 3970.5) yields 3.02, 13.2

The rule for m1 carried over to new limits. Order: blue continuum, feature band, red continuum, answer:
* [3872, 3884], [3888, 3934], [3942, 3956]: 3.78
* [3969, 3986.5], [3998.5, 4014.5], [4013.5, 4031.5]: -0.77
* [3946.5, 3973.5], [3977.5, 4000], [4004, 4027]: -1.93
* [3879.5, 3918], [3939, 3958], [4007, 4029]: -0.09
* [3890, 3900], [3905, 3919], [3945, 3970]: -1.97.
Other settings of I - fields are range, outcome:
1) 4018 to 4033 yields 17.7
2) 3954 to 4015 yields 15.6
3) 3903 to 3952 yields 14.8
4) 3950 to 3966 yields 15.5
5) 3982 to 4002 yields 17.3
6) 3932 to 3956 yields 14.4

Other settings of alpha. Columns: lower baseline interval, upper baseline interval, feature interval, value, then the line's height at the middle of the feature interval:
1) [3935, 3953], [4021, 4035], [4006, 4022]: -0.2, 17.3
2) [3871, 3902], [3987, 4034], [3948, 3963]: 0.0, 16.4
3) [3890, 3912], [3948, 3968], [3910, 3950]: 2.4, 15.3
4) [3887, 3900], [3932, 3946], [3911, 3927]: -3.7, 13.2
